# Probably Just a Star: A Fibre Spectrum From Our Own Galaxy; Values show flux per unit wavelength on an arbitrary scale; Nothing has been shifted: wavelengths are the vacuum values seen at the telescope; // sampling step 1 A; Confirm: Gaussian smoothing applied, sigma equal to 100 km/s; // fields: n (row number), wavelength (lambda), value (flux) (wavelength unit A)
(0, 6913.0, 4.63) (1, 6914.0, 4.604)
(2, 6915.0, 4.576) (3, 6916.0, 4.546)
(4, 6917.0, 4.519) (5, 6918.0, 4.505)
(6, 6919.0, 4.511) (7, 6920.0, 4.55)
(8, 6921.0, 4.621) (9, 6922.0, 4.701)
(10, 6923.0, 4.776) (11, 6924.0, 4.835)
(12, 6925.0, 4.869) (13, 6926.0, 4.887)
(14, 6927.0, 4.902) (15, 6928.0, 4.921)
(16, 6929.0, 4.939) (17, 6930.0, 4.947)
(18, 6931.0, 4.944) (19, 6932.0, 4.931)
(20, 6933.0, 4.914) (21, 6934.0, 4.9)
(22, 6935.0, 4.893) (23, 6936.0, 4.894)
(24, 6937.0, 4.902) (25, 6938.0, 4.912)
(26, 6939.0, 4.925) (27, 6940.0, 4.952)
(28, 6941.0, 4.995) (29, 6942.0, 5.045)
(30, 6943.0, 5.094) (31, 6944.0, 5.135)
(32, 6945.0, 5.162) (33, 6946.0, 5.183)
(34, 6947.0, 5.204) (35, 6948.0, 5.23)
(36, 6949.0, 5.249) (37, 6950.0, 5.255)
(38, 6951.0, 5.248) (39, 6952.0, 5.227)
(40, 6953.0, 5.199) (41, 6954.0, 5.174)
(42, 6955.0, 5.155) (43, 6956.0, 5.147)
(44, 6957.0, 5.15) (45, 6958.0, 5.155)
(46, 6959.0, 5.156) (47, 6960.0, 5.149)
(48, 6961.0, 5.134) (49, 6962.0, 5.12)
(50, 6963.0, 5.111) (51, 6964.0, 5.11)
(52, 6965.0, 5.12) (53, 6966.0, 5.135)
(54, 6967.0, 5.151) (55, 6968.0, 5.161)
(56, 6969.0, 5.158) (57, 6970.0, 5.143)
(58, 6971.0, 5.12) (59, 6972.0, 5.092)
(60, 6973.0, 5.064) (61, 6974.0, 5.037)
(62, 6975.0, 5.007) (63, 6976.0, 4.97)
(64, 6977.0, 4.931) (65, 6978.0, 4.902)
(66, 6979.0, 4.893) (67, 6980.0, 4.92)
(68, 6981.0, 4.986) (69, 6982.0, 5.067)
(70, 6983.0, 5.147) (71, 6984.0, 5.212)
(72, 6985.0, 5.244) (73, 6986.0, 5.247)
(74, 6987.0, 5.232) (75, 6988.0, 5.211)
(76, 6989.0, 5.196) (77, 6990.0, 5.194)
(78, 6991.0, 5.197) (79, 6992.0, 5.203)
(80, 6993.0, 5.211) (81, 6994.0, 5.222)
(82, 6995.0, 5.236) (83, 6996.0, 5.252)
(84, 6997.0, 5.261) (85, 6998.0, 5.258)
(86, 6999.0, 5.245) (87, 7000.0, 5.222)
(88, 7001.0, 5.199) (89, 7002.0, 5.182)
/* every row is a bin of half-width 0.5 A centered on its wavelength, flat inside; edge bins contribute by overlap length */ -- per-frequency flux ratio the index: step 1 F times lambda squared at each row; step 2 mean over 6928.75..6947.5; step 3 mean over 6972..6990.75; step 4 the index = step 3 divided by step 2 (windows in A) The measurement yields 1.03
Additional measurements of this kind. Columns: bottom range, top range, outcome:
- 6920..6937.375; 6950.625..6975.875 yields 1.07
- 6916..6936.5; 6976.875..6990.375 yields 1.08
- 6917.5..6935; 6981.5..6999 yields 1.10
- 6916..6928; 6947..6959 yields 1.12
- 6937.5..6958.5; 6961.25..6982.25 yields 0.99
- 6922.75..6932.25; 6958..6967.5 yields 1.06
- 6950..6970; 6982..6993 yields 1.02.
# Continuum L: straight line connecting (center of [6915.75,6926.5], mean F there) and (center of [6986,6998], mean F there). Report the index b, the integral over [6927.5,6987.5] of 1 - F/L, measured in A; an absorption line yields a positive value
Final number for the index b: -1.6 A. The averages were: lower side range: 4.67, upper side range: 5.22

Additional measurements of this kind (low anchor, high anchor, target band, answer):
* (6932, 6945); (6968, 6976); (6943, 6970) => -0.7 A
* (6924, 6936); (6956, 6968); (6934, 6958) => -0.4 A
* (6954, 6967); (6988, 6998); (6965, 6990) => 0.4 A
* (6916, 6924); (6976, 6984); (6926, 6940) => -0.7 A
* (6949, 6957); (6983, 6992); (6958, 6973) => 0.2 A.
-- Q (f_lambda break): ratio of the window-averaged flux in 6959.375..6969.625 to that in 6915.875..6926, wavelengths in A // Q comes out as 1.10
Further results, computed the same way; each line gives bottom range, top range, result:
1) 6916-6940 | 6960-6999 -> 1.07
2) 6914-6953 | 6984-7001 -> 1.06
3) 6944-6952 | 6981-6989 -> 0.99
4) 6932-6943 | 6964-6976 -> 1.03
